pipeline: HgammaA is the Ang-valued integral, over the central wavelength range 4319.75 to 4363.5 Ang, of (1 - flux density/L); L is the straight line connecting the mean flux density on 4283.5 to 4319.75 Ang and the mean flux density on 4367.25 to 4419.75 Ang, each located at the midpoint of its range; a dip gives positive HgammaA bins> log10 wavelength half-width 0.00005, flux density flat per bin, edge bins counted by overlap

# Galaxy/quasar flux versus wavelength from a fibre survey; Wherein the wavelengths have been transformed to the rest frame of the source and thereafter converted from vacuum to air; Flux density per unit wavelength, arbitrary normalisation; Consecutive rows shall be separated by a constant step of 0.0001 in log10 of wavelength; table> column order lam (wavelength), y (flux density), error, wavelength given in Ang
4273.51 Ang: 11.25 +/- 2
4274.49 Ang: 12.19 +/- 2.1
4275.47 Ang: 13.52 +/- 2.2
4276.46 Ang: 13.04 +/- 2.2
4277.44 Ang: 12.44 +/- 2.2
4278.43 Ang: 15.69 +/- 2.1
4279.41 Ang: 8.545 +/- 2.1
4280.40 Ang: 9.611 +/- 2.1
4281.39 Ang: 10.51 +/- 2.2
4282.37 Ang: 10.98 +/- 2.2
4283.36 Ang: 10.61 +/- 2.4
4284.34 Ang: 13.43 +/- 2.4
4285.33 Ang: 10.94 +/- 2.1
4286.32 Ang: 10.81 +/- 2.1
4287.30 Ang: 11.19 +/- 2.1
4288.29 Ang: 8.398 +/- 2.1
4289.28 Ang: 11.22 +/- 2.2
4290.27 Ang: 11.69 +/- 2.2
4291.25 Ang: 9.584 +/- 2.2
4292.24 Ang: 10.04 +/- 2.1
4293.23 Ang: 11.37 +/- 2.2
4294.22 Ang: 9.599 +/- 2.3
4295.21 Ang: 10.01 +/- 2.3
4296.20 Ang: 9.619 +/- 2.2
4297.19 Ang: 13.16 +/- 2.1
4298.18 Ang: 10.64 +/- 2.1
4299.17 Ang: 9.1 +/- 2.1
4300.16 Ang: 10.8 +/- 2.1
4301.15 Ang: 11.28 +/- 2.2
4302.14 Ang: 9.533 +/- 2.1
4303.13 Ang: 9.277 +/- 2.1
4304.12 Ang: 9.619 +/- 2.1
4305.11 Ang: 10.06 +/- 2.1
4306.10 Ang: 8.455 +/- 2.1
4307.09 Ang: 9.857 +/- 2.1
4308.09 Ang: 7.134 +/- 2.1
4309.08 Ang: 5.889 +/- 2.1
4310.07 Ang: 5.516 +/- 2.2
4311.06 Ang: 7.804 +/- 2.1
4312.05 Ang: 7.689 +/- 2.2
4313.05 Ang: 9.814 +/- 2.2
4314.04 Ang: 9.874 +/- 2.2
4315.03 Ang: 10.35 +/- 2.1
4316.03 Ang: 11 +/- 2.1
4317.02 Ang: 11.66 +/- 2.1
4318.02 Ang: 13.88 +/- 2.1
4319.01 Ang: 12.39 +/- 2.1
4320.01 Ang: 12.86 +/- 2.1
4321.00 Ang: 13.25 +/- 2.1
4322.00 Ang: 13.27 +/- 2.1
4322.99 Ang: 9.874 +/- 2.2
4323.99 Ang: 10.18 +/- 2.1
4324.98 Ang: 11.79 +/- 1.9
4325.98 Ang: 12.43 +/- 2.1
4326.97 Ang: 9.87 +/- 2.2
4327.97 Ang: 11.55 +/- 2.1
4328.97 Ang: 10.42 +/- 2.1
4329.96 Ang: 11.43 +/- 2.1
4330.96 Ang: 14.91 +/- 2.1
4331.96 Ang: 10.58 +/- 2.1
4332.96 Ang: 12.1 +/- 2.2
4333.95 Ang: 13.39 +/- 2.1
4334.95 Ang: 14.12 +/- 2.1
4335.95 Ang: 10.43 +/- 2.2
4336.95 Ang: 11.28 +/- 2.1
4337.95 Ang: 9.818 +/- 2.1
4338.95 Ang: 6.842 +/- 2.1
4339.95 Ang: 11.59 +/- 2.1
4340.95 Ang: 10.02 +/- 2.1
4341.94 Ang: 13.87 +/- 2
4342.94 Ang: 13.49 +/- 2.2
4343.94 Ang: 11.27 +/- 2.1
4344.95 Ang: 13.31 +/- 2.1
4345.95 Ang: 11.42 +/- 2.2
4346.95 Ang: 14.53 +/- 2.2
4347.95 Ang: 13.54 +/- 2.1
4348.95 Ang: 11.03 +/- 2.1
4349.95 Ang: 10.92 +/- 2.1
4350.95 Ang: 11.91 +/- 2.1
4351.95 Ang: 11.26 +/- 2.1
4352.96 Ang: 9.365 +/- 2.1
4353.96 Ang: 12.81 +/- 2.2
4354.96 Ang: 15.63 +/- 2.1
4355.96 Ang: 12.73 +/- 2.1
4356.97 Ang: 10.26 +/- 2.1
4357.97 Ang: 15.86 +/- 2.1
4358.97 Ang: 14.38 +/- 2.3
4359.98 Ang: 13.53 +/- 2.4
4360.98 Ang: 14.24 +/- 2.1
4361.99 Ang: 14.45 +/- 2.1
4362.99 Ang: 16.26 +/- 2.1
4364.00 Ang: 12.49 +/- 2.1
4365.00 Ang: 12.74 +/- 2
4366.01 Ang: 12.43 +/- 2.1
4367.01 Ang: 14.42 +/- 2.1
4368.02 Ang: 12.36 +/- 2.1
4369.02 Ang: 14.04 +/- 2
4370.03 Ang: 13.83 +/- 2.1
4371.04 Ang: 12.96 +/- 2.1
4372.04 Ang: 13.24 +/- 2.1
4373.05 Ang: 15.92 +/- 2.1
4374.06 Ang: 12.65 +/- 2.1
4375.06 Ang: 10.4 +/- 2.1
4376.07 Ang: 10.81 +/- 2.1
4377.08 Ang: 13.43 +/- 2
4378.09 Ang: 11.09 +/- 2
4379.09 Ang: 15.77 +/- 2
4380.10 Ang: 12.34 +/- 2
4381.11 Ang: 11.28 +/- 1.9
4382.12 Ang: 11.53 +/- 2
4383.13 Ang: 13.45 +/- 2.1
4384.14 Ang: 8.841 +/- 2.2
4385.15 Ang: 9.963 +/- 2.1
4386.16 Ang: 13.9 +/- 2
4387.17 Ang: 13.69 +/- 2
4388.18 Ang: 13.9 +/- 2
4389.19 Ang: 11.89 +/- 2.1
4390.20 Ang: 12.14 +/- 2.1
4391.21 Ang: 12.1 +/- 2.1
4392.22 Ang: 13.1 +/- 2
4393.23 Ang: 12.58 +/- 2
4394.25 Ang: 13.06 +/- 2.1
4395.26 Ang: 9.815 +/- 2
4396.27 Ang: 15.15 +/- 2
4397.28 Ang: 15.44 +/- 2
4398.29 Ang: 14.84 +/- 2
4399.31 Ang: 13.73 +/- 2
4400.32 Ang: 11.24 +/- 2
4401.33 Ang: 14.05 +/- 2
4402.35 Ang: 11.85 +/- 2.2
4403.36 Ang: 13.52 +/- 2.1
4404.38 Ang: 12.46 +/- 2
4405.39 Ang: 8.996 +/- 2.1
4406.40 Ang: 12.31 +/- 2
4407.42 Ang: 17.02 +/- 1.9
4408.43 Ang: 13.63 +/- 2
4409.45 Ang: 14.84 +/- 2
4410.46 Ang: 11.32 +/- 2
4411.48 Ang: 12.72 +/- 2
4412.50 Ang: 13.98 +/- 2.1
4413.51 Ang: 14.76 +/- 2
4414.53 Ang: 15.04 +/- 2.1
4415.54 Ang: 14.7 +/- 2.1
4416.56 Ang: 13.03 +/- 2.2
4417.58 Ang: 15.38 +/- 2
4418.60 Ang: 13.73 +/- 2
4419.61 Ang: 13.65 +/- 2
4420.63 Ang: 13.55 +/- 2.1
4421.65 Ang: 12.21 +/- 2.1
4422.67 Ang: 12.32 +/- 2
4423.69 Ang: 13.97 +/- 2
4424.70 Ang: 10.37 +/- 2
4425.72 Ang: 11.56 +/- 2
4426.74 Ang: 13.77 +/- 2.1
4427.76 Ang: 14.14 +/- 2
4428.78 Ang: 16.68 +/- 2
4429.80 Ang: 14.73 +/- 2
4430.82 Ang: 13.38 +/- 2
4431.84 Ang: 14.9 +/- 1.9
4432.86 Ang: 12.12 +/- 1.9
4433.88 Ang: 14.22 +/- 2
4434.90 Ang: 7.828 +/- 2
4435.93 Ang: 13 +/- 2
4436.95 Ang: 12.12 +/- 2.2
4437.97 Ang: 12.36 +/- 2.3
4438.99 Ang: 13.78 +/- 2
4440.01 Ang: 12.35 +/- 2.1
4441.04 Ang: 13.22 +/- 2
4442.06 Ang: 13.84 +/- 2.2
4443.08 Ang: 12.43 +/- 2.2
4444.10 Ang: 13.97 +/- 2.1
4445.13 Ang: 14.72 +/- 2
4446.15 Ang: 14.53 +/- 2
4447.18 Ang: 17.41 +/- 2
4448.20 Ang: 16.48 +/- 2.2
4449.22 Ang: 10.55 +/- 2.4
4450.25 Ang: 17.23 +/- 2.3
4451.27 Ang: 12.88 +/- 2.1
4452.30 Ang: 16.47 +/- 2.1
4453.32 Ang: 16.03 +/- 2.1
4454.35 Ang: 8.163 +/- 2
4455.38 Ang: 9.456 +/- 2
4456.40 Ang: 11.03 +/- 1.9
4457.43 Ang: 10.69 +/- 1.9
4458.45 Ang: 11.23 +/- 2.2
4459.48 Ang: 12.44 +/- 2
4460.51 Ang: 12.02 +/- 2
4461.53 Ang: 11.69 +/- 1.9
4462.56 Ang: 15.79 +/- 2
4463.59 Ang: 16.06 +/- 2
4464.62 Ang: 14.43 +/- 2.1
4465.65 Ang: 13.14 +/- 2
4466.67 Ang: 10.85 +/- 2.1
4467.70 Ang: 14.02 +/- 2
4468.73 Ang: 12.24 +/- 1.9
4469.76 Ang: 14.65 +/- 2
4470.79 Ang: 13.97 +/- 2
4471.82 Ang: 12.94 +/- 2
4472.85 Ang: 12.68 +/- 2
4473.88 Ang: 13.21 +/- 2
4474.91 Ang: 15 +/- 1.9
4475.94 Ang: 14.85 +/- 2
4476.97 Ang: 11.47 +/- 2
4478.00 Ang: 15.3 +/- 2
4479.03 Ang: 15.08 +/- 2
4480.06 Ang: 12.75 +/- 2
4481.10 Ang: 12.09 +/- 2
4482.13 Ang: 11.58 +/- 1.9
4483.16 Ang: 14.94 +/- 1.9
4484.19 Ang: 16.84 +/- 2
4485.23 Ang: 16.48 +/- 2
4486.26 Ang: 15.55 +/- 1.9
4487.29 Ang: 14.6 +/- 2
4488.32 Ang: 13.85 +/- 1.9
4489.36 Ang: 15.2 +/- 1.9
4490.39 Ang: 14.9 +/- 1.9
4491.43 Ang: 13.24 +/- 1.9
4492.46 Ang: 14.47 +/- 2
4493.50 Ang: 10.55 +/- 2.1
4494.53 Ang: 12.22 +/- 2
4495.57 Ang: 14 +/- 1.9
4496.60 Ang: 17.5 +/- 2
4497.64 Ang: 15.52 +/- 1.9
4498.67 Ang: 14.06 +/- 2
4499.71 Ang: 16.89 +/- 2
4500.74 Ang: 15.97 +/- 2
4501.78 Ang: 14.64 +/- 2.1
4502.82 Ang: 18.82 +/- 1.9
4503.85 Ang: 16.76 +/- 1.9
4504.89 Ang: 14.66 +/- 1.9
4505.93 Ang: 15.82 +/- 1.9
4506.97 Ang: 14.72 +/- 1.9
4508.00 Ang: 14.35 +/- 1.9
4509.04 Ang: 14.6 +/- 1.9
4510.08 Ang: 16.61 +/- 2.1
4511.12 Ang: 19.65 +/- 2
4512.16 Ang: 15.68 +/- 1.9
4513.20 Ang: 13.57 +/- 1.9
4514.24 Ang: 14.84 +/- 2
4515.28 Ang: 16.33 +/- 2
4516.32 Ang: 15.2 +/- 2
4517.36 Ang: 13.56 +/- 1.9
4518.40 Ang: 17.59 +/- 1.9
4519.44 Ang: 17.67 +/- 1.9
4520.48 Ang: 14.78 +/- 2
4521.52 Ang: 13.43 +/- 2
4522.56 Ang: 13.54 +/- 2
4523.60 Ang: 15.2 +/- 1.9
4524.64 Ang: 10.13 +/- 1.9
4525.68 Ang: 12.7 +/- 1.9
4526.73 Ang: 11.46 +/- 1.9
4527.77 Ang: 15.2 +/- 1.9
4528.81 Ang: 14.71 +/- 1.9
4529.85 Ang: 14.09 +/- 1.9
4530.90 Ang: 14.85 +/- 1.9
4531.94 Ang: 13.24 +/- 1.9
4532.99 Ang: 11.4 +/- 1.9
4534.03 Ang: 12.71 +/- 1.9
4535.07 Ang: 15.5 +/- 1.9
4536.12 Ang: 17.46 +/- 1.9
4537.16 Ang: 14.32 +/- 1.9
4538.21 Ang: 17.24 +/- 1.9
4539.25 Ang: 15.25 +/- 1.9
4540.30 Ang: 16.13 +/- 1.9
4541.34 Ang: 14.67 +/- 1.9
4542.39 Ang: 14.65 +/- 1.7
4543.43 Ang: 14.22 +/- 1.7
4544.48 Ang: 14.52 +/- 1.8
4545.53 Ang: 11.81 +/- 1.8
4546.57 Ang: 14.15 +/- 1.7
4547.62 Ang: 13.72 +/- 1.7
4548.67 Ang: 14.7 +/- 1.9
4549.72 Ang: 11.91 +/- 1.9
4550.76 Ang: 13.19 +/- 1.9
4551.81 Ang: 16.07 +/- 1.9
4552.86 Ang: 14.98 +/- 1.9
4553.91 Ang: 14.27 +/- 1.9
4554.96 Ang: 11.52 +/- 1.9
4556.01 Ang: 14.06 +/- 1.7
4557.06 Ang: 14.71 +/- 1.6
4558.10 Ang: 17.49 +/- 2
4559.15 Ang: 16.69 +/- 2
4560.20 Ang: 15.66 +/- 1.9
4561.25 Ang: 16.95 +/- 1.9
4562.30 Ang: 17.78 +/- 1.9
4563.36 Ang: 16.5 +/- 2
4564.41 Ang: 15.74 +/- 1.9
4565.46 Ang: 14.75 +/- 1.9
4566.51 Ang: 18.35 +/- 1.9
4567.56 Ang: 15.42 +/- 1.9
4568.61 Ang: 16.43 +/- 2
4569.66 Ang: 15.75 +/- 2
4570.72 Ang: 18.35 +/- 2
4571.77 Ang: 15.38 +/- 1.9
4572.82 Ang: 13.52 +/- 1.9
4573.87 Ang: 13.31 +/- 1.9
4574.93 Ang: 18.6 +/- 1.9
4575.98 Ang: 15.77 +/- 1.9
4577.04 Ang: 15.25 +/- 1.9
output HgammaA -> -3.24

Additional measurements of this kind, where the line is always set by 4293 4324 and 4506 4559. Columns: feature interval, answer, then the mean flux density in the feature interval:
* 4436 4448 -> -0.9 Ang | 13.8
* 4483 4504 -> -1.9 Ang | 15.1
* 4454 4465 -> 0.9 Ang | 12.1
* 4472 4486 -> -0.5 Ang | 14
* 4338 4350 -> -1.0 Ang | 11.8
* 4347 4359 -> -1.6 Ang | 12.5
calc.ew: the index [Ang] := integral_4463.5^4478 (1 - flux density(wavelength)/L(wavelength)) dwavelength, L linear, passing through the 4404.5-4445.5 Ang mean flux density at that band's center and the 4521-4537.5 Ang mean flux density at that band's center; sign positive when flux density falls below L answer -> -0.03 Ang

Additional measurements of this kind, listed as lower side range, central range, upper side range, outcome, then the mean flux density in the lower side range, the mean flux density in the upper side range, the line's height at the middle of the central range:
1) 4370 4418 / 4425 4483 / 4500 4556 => 1.83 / 13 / 14.7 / 13.7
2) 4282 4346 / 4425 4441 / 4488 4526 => 0.31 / 10.8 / 15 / 13.4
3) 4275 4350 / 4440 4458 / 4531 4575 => -0.23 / 11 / 15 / 13.3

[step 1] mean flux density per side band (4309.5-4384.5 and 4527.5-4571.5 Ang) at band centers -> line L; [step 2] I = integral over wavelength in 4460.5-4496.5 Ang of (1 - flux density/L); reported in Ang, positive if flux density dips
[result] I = 0.3 Ang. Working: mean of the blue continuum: 12.1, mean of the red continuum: 15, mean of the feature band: 13.9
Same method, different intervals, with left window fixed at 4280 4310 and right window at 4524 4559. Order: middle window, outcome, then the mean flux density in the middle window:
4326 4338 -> -1.2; 11.8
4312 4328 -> -1.3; 11.4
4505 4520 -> -2.2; 15.7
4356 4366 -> -2.2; 13.7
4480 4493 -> -1.1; 14.4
